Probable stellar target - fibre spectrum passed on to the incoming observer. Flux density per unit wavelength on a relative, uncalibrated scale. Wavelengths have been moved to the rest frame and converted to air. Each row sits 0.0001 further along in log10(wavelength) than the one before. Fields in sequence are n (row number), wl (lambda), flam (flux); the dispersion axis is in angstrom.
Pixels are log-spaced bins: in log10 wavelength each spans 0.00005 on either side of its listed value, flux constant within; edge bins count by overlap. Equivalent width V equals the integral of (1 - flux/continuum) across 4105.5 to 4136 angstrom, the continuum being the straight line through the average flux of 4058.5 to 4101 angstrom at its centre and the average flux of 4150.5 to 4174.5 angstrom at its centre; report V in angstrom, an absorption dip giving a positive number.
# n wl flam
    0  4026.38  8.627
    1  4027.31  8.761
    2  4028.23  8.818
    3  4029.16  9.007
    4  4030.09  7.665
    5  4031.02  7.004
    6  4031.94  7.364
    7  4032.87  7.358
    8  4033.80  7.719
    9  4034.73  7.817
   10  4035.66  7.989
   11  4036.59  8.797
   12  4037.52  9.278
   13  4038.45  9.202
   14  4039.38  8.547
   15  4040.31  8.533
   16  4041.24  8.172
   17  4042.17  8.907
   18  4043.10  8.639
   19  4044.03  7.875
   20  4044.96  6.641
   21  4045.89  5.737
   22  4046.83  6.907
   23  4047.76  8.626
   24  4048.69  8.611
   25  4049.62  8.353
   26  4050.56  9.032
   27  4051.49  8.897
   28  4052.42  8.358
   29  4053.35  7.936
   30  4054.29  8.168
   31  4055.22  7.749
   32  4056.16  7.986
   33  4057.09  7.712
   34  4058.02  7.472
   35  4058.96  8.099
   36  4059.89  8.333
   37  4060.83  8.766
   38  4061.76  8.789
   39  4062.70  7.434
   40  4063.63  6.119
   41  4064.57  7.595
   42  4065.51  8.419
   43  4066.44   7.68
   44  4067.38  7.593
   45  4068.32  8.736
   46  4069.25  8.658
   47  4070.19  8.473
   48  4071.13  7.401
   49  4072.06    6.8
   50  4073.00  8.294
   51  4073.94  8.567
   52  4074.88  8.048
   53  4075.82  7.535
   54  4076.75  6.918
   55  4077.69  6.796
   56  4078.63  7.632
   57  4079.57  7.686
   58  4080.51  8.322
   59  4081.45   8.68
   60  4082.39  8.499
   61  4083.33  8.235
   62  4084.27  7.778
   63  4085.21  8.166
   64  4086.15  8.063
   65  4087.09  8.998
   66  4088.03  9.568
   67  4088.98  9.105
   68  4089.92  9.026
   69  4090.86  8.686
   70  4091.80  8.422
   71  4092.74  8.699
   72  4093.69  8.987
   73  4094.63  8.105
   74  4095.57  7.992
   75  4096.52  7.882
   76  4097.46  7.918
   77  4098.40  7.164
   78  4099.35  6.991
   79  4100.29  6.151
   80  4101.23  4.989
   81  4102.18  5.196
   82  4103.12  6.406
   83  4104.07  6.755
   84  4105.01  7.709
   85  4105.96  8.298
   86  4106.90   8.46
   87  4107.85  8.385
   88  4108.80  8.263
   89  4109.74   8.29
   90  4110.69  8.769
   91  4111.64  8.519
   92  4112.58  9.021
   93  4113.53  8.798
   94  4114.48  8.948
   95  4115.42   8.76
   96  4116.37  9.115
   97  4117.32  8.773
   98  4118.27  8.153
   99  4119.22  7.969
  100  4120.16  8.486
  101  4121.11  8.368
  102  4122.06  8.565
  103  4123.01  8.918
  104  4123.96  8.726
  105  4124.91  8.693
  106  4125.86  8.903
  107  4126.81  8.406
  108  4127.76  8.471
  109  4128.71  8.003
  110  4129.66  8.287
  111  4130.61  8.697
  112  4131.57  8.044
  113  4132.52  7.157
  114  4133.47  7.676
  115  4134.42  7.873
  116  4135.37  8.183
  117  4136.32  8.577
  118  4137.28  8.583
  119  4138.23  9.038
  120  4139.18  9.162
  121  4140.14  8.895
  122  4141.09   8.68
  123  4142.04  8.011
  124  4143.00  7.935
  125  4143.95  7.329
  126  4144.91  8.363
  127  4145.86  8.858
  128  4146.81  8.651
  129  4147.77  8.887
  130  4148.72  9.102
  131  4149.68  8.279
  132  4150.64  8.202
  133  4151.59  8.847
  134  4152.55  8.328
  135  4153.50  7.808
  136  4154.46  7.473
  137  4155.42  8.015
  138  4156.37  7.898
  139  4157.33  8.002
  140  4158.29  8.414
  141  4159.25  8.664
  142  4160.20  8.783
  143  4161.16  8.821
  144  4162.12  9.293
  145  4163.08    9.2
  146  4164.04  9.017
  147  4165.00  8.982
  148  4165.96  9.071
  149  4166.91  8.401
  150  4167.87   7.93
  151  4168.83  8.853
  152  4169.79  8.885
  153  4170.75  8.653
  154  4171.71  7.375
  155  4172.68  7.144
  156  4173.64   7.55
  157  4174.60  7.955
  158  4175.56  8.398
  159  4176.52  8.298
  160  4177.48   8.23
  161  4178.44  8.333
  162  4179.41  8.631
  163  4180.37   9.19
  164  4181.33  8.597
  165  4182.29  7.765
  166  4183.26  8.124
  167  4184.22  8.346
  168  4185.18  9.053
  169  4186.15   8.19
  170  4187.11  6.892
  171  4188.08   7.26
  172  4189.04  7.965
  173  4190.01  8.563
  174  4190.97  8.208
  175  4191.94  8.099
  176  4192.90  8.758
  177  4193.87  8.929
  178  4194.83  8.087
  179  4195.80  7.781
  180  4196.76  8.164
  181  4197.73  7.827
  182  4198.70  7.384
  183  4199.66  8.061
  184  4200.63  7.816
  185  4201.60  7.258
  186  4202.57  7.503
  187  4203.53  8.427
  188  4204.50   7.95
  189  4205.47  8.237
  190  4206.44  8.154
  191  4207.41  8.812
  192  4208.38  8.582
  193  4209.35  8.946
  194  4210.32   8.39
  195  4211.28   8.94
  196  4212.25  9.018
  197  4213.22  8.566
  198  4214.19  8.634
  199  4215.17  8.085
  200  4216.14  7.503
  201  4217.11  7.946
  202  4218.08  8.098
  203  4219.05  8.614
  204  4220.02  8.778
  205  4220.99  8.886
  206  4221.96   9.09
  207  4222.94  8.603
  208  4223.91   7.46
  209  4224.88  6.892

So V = -0.9 angstrom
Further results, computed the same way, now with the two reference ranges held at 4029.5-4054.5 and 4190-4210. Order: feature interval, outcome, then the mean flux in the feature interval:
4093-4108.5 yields 1.42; 7.36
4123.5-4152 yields -1.00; 8.42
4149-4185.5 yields -1.10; 8.39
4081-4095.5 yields -0.86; 8.58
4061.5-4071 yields 0.21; 7.91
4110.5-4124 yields -0.89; 8.66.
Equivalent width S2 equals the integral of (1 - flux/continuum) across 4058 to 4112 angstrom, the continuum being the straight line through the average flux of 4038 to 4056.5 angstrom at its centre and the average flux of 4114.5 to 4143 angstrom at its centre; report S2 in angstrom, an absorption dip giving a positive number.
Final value 2.4 angstrom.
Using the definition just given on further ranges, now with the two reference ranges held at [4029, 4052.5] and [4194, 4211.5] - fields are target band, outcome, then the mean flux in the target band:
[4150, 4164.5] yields -0.6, 8.45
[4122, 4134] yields -0.3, 8.34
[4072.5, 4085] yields 0.3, 7.92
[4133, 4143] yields -0.4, 8.44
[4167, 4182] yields -0.2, 8.27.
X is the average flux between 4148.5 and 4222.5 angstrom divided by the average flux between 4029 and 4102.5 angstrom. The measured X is 1.04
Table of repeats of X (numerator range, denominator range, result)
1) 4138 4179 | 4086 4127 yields 1.03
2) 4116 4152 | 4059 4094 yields 1.04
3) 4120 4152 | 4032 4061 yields 1.04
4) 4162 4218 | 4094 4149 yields 1.01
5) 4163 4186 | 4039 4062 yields 1.04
